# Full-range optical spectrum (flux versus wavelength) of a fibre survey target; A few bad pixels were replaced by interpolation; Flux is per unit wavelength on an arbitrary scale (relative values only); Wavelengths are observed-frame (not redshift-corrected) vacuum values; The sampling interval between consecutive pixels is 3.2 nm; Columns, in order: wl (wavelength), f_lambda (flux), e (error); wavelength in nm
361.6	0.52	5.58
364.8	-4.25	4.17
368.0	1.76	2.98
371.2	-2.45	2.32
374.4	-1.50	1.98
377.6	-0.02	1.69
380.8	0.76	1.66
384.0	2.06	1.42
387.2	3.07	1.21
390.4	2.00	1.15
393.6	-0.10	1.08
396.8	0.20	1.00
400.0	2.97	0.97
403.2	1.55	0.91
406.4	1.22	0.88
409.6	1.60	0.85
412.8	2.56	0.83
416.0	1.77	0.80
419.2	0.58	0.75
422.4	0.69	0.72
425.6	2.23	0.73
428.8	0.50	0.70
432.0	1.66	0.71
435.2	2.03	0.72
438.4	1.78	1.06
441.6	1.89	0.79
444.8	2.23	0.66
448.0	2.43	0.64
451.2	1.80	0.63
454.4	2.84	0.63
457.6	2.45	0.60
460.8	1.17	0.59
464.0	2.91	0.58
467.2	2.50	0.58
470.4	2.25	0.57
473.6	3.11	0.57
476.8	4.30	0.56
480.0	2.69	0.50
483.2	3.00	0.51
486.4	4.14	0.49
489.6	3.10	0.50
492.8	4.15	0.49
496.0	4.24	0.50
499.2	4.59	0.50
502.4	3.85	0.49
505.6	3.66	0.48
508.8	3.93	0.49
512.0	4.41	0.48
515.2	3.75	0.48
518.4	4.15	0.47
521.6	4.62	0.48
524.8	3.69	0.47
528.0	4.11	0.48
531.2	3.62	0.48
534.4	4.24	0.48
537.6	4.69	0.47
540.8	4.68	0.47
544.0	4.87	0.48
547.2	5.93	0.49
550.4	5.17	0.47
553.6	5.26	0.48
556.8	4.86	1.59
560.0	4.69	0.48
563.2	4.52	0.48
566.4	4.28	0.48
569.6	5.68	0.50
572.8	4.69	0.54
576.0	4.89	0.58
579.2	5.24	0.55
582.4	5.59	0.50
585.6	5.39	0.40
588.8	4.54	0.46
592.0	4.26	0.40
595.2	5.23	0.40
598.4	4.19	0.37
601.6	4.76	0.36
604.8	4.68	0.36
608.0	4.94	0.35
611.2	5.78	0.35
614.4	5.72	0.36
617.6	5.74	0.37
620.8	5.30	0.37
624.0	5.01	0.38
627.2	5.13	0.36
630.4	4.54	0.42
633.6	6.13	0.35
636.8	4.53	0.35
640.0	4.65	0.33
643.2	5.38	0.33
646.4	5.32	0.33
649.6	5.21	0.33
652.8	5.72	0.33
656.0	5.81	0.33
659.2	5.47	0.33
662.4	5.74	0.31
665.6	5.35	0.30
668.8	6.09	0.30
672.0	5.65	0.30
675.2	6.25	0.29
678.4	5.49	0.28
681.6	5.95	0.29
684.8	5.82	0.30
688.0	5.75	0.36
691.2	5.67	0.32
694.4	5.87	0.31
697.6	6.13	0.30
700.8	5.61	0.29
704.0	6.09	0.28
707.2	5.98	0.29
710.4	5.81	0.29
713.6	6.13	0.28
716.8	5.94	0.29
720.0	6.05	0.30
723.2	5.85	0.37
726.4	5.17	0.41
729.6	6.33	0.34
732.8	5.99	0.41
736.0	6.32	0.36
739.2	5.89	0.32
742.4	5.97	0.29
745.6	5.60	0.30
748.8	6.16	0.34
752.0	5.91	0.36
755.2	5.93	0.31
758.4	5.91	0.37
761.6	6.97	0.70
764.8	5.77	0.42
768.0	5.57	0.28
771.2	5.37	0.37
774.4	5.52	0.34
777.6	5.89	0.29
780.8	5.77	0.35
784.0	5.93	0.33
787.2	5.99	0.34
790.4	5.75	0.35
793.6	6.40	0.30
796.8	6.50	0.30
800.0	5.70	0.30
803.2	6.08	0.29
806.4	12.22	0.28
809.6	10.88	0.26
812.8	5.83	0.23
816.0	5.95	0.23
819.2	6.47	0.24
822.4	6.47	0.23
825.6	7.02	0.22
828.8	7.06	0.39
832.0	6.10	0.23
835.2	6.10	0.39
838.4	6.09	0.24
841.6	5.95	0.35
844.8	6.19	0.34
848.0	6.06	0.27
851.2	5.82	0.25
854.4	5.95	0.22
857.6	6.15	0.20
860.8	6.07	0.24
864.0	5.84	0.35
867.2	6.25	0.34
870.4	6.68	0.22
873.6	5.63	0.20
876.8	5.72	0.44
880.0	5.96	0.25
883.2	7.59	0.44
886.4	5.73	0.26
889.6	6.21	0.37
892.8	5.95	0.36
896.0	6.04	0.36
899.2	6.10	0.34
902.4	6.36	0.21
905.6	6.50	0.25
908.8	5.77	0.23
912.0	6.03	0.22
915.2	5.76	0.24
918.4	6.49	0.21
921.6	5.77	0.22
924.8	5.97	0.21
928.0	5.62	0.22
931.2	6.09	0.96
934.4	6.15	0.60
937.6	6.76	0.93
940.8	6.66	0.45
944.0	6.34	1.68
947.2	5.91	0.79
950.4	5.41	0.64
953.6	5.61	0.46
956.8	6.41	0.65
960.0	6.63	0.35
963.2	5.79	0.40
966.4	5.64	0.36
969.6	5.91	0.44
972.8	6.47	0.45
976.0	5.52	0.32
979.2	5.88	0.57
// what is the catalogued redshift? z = 0.23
